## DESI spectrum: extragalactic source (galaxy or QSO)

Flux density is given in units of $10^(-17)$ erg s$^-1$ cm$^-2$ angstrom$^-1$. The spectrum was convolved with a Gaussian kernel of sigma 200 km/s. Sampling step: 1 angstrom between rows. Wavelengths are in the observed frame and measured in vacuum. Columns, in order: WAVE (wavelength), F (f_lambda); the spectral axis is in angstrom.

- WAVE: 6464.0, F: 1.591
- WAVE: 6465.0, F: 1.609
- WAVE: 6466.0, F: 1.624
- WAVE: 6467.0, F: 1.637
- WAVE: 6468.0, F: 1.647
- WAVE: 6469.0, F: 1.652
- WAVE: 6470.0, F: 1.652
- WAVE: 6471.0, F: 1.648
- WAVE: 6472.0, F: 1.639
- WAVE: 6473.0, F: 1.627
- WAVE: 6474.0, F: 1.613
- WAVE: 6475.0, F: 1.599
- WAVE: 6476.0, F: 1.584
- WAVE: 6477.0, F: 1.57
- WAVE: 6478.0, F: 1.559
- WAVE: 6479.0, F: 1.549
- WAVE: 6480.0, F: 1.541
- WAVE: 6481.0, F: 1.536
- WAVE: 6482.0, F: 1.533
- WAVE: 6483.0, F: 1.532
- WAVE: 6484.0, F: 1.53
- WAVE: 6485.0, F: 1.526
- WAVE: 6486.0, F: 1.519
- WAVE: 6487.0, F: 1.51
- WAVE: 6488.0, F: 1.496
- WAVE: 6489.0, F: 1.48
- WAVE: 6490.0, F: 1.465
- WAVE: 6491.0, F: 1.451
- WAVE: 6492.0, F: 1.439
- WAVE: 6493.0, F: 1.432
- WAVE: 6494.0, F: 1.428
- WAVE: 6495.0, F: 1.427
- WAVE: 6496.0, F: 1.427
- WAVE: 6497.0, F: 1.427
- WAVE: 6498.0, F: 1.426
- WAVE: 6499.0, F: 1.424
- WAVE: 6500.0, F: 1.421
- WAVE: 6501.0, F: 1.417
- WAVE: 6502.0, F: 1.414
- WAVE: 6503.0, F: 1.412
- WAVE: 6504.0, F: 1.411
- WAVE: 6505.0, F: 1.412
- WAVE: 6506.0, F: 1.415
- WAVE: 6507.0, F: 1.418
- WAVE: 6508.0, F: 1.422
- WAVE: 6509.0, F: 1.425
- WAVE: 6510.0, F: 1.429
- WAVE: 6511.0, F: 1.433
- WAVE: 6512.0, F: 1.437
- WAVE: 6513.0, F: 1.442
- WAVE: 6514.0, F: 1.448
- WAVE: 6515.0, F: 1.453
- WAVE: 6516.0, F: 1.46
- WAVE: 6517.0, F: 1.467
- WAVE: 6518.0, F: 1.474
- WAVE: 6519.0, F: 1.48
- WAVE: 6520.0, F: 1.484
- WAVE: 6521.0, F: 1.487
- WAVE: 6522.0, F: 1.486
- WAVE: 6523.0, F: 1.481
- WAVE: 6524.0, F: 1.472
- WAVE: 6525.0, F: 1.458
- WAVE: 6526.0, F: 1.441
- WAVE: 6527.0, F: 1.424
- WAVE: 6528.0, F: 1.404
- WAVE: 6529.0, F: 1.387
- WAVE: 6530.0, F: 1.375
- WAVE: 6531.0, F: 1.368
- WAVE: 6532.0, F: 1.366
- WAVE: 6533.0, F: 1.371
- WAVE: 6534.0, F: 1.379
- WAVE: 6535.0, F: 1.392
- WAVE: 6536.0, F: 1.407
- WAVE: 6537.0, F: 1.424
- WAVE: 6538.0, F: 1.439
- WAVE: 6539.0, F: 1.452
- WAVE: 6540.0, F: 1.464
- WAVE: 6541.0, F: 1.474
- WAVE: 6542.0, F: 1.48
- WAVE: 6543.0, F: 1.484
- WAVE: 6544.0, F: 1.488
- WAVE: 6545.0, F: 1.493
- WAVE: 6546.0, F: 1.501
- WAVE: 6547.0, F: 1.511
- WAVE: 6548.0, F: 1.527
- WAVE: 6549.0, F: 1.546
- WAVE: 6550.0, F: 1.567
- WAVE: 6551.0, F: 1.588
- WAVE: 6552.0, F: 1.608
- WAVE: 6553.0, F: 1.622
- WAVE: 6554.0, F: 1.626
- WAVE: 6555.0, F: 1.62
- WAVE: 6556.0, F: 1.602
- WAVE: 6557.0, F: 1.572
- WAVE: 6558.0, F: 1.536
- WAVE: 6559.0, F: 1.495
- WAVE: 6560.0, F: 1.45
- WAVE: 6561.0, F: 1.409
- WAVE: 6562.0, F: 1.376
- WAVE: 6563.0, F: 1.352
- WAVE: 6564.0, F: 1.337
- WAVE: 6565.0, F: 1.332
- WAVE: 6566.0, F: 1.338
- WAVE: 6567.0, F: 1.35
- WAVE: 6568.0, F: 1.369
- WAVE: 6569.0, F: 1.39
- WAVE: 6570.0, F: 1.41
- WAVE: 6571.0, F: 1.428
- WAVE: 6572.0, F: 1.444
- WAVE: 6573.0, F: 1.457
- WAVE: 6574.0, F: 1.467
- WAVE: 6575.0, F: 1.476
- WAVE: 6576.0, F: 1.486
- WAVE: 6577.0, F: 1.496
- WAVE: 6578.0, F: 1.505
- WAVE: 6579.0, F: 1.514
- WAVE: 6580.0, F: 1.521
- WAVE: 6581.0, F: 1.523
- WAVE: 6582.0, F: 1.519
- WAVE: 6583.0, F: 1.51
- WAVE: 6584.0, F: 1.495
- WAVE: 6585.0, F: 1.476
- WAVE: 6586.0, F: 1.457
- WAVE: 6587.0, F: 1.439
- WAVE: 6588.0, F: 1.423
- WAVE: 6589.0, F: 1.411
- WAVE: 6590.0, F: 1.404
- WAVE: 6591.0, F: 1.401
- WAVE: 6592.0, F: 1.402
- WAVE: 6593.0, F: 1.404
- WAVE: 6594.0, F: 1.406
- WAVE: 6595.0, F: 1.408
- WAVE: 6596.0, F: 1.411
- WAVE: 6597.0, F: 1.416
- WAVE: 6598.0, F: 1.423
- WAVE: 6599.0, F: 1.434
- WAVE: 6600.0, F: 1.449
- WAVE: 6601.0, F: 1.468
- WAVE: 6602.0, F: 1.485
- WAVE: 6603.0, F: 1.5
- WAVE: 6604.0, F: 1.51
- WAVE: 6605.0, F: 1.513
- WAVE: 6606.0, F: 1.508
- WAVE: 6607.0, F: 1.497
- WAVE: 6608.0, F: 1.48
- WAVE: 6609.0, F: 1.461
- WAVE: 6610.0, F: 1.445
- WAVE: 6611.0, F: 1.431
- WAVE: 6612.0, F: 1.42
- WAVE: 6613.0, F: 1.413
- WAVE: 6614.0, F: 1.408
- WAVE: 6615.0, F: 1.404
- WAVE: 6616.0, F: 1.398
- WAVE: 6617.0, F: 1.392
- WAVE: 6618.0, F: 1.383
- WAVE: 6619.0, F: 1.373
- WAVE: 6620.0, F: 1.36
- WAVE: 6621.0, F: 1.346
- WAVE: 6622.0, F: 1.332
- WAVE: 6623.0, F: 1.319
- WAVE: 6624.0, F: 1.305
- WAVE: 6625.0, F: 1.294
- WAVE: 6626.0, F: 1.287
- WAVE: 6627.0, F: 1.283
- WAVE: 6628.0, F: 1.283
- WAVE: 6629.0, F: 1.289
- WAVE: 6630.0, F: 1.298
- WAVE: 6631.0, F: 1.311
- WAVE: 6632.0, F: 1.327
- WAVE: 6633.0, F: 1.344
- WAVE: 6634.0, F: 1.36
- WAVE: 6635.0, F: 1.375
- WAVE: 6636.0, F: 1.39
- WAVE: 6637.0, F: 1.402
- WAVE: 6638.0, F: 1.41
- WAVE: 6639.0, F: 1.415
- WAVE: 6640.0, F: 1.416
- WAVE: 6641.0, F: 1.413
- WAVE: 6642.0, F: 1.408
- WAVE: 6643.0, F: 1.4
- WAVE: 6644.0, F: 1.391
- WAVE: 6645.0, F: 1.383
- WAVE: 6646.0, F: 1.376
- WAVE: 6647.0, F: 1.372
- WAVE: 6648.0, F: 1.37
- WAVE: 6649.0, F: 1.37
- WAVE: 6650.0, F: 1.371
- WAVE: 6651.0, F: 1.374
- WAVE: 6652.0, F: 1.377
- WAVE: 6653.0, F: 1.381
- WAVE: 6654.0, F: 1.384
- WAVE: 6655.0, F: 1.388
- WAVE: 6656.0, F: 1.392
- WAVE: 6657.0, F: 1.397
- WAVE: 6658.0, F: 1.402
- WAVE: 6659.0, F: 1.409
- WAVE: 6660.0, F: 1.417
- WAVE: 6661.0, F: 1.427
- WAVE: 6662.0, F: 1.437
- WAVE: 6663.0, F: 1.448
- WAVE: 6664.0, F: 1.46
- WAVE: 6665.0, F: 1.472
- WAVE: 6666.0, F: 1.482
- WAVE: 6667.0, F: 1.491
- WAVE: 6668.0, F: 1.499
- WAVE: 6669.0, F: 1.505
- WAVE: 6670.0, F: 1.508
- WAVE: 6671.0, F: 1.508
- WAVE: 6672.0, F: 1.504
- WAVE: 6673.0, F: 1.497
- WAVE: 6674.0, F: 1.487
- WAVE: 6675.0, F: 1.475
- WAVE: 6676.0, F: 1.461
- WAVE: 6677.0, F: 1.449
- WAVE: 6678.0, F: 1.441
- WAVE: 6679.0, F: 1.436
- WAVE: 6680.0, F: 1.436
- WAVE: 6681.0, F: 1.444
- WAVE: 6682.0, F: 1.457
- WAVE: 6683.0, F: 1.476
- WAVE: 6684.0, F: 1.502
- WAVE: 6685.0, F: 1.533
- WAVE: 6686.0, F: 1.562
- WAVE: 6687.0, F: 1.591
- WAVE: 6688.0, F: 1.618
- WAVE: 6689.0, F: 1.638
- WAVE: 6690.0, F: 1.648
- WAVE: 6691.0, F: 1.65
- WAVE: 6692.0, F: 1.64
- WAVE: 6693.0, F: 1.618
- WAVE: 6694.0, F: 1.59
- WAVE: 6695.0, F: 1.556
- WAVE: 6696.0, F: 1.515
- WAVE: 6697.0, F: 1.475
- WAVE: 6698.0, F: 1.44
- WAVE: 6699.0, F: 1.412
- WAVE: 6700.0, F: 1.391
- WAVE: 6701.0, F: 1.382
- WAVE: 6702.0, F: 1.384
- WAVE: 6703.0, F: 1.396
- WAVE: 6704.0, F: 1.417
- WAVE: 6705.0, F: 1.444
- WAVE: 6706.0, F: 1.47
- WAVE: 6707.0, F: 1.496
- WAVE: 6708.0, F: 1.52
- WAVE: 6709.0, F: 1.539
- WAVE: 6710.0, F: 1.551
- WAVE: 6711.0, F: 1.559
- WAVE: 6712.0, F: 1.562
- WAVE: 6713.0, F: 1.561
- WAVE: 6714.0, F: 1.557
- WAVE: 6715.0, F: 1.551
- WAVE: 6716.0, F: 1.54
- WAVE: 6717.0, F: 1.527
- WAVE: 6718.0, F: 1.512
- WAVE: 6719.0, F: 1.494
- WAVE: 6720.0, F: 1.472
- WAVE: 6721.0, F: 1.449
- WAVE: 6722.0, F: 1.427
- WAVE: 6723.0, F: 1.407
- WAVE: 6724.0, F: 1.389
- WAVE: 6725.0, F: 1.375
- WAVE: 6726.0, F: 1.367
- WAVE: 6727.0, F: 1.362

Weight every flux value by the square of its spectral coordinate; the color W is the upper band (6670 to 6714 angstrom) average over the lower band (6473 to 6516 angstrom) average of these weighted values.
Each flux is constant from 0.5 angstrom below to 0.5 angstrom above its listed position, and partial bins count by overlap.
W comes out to 1.09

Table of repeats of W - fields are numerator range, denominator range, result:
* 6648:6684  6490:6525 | 1.05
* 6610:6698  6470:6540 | 1.02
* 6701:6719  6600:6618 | 1.07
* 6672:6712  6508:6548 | 1.09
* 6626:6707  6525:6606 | 1.02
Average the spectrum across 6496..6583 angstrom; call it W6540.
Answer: 1.46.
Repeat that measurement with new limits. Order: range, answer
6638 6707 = 1.46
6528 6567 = 1.47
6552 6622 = 1.45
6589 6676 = 1.41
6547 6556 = 1.58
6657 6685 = 1.46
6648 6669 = 1.42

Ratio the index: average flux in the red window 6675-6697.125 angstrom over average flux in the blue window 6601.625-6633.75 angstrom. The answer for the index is 1.1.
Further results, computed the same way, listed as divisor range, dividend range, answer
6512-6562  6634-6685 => 0.97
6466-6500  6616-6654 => 0.89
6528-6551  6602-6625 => 0.98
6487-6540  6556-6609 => 1.01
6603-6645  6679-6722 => 1.09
